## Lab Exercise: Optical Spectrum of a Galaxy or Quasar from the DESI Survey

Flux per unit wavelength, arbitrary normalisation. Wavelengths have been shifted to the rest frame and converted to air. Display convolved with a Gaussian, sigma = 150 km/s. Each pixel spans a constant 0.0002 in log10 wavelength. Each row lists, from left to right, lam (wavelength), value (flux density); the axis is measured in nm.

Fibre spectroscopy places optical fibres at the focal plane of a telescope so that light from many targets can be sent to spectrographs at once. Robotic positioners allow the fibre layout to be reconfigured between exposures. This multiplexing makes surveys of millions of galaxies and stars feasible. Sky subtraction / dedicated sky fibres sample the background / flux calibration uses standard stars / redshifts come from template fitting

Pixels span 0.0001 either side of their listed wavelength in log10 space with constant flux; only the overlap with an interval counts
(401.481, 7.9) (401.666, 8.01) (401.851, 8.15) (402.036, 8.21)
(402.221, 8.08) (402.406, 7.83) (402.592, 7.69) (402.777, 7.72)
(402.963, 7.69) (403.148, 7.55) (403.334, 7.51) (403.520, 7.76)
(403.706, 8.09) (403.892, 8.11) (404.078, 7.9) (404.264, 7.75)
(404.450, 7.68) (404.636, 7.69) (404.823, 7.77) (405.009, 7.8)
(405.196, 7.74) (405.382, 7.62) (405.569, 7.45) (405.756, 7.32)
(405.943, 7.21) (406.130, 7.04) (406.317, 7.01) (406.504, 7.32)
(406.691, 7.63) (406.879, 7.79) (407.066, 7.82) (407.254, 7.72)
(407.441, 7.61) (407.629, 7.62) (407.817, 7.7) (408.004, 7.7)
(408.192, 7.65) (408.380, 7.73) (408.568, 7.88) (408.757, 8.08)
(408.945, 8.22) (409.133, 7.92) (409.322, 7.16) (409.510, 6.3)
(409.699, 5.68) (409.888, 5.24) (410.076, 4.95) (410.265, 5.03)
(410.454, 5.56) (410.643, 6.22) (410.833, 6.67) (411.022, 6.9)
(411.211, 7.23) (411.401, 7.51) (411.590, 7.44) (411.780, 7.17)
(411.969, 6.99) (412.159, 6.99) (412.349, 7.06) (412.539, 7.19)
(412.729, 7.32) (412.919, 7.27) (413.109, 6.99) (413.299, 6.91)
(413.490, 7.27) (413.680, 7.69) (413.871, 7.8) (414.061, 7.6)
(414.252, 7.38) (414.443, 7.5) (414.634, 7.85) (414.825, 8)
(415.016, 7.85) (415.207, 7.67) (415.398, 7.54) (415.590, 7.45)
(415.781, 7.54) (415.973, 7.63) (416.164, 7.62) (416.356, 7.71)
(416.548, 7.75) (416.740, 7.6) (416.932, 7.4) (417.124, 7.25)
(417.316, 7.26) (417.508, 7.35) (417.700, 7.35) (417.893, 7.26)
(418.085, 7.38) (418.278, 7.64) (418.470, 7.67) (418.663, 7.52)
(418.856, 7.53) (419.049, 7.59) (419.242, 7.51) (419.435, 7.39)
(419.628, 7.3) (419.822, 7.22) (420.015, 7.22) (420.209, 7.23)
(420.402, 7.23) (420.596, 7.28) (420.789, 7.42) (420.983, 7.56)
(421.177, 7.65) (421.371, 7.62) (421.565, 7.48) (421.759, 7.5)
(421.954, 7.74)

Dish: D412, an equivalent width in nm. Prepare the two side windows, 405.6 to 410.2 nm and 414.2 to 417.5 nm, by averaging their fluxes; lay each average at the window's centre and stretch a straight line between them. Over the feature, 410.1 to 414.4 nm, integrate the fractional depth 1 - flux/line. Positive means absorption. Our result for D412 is 0.26 nm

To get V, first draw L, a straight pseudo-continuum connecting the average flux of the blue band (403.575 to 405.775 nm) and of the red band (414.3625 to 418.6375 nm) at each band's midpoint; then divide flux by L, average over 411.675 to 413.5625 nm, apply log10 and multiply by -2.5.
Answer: 0.07 mag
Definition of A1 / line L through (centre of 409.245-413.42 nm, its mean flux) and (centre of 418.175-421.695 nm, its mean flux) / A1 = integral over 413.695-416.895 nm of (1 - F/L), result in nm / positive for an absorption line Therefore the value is -0.30 nm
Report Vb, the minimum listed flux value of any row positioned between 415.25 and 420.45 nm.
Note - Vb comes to 7.22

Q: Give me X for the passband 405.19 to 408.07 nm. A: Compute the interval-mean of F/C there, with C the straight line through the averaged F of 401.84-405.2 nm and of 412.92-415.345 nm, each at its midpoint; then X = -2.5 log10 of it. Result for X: 0.032 mag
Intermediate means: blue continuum 7.82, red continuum 7.53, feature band 7.51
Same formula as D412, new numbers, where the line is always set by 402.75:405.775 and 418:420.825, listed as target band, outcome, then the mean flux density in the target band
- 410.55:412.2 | 0.122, 7.01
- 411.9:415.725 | 0.053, 7.42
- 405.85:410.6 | 0.343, 7.09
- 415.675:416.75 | -0.024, 7.64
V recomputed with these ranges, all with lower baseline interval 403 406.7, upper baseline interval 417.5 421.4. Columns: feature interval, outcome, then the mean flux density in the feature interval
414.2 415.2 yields -0.035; 7.73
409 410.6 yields 0.240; 6.04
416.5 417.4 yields 0.002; 7.44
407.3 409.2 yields -0.036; 7.81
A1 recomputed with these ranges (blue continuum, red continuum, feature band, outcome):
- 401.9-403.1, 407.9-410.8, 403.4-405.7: -0.07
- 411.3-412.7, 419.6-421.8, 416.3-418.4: -0.04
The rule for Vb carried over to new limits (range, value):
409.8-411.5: 4.95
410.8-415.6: 6.67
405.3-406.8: 7.01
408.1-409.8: 5.68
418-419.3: 7.38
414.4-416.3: 7.45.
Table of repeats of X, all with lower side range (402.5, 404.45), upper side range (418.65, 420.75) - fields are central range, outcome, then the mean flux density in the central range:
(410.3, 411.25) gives 0.188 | 6.38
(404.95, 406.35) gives 0.045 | 7.4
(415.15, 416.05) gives -0.013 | 7.56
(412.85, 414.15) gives 0.022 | 7.37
